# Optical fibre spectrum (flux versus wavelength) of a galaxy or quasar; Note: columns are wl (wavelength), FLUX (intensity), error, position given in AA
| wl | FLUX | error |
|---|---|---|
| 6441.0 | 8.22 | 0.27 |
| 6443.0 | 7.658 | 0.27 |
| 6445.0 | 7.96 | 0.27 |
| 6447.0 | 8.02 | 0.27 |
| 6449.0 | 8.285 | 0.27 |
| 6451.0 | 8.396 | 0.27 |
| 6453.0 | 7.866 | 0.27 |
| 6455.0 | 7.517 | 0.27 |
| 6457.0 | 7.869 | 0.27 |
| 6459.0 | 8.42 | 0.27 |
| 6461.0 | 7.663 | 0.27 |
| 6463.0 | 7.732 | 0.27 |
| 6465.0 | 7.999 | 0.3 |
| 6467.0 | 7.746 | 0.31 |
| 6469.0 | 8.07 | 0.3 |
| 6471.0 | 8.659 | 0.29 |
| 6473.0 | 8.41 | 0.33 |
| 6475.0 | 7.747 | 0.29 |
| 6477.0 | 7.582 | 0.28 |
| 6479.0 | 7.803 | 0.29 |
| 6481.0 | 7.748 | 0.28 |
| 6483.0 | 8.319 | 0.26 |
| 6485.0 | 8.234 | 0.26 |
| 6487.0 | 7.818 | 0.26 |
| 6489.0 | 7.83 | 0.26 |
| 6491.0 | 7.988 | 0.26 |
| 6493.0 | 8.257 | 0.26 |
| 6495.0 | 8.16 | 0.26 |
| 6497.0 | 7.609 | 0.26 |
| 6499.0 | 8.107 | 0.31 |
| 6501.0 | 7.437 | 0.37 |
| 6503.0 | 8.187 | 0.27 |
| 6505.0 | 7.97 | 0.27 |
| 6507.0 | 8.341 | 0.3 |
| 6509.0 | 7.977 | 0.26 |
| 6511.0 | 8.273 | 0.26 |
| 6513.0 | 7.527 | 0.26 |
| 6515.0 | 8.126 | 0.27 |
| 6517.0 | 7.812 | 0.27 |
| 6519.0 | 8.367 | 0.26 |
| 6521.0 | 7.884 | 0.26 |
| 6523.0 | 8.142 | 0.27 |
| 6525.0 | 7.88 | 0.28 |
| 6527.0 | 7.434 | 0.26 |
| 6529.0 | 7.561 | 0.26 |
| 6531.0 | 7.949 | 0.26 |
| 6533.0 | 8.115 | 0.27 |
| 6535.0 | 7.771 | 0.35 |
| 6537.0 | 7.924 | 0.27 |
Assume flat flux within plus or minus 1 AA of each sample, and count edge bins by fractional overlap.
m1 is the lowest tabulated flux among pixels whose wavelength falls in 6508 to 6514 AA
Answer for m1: 7.527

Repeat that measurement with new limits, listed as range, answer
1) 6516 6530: 7.434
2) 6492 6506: 7.437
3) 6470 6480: 7.582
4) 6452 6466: 7.517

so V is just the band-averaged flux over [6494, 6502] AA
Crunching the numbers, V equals 7.83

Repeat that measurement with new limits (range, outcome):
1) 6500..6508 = 7.98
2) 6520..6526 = 7.97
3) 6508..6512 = 8.12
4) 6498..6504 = 7.91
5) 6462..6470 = 7.89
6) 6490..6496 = 8.13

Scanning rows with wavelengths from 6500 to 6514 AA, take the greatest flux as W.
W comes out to 8.341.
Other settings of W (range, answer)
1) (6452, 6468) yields 8.42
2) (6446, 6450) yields 8.285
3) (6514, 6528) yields 8.367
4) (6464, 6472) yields 8.659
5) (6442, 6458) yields 8.396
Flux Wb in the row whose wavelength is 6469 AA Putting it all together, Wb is 8.07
